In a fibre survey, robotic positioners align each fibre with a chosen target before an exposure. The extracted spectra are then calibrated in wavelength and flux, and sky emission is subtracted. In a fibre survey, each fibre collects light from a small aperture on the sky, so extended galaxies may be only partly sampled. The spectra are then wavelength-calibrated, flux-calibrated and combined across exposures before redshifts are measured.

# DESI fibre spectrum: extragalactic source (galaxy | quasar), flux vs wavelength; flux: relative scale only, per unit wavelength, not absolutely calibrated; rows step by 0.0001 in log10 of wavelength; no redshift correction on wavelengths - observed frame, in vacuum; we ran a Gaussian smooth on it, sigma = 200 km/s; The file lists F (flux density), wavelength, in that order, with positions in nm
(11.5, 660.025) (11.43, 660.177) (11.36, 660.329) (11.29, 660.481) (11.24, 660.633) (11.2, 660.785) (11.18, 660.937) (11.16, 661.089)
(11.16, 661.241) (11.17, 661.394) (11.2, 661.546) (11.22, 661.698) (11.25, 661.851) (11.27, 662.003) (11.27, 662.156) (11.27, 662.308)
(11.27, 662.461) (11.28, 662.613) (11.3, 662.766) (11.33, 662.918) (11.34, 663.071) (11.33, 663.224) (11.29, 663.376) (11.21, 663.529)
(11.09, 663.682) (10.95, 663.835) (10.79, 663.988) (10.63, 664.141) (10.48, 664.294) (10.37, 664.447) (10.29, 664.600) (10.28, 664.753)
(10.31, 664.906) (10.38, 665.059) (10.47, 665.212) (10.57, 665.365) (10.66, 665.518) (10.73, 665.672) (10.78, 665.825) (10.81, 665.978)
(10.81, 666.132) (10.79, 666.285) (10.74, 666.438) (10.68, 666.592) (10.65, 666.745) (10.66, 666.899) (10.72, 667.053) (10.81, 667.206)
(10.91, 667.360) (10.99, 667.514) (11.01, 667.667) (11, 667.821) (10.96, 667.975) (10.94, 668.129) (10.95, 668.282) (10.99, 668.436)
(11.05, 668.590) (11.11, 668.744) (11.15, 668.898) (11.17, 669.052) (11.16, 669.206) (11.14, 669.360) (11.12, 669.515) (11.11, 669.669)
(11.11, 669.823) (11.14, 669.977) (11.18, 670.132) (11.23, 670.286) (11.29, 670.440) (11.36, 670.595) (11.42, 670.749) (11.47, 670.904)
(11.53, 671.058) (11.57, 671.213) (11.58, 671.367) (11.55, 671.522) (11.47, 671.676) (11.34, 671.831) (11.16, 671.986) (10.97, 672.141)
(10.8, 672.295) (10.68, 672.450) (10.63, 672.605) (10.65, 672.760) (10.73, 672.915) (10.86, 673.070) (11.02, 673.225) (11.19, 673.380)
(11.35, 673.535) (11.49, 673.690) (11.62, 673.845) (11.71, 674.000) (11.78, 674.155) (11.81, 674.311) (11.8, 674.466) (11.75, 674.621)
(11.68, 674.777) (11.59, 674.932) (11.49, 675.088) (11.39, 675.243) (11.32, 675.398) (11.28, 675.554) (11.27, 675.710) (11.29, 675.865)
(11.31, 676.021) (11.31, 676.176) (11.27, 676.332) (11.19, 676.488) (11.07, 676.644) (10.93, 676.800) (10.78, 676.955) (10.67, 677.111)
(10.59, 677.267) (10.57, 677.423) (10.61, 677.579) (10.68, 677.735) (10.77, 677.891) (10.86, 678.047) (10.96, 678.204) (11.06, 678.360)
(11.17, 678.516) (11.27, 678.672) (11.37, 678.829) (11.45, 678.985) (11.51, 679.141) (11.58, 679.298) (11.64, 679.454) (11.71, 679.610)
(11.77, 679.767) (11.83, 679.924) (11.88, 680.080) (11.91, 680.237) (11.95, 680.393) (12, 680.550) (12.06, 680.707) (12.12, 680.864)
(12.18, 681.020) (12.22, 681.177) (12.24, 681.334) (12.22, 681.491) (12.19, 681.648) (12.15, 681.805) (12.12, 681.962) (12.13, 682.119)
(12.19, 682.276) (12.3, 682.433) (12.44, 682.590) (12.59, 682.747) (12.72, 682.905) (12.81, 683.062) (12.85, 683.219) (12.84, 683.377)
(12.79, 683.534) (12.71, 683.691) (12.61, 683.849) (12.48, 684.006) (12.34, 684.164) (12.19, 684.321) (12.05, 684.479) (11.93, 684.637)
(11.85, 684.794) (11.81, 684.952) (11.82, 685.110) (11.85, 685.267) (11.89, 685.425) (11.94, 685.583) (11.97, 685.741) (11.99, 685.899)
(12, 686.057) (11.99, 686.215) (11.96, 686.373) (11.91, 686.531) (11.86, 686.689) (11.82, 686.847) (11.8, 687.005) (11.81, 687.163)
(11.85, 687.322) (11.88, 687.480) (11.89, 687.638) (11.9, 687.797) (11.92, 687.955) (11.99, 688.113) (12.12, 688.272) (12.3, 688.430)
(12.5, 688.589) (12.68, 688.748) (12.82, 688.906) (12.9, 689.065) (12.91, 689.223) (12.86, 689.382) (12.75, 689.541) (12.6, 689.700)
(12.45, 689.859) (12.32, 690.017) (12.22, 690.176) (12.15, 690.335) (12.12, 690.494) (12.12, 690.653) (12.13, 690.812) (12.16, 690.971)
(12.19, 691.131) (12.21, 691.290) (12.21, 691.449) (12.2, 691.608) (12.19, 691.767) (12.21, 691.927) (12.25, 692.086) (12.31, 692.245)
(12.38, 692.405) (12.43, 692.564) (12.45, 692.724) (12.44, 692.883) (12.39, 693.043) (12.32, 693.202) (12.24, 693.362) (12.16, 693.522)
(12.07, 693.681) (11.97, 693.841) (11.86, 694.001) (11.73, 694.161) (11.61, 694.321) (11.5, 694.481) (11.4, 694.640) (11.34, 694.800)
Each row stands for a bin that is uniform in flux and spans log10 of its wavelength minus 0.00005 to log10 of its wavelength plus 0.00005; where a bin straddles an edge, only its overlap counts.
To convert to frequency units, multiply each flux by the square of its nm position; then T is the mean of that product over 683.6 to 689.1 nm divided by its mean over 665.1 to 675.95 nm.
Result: 1.1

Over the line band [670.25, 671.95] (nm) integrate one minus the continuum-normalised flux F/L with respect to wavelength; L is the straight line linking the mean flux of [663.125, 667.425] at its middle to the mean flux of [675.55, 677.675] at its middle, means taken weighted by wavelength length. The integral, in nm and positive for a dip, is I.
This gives -0.09 nm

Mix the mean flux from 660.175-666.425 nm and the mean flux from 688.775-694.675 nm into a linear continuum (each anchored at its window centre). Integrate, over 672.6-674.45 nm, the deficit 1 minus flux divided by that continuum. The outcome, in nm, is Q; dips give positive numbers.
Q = 0.03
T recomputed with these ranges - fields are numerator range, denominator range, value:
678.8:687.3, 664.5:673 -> 1.15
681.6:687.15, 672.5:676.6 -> 1.11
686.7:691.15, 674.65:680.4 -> 1.12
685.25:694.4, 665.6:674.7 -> 1.16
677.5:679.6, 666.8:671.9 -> 1.03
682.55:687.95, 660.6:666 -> 1.18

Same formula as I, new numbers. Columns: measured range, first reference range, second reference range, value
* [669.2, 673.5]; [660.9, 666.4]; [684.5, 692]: 0.057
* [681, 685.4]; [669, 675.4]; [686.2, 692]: -0.152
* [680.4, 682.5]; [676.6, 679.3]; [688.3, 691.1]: -0.136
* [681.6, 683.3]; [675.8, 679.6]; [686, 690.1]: -0.117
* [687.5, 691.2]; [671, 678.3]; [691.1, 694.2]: -0.096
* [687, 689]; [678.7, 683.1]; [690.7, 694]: 0.004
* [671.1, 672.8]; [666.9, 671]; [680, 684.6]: 0.033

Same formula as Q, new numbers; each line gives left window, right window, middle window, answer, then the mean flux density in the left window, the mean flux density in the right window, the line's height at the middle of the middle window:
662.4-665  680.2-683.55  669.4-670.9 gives 0.024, 10.9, 12.3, 11.4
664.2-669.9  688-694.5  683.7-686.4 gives -0.035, 10.8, 12.3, 11.9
